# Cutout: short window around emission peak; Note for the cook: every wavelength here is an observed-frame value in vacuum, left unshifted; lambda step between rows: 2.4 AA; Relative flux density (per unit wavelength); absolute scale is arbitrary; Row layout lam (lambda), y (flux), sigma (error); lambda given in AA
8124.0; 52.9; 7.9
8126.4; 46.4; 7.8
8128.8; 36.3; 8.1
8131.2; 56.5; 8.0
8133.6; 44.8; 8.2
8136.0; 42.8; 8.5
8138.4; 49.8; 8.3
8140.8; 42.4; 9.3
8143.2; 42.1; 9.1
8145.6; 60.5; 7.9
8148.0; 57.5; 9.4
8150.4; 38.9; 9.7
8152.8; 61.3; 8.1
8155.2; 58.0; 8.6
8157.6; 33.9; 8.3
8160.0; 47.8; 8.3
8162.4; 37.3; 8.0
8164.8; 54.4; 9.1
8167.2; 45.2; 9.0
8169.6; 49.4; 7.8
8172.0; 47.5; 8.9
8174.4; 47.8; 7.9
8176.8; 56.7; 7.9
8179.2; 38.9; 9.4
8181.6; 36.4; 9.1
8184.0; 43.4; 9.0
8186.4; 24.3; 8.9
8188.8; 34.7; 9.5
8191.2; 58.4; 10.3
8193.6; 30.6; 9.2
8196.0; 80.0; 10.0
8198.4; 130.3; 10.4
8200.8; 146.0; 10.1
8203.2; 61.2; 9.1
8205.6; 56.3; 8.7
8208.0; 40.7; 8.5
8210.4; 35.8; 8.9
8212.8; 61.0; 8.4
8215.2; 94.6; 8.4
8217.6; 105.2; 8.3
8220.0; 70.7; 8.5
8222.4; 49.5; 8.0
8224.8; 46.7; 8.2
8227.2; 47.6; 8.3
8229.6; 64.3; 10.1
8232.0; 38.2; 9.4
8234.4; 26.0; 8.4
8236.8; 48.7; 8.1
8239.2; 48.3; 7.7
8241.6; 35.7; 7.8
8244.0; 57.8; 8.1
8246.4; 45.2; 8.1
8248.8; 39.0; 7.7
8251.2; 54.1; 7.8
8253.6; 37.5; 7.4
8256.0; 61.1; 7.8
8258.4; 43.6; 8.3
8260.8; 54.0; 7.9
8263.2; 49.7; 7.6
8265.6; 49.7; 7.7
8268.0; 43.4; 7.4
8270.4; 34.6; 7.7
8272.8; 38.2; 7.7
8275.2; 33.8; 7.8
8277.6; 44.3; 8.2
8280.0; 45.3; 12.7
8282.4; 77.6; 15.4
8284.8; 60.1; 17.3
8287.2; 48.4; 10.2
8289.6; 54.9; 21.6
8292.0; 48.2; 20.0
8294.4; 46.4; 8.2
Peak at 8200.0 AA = [S II]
